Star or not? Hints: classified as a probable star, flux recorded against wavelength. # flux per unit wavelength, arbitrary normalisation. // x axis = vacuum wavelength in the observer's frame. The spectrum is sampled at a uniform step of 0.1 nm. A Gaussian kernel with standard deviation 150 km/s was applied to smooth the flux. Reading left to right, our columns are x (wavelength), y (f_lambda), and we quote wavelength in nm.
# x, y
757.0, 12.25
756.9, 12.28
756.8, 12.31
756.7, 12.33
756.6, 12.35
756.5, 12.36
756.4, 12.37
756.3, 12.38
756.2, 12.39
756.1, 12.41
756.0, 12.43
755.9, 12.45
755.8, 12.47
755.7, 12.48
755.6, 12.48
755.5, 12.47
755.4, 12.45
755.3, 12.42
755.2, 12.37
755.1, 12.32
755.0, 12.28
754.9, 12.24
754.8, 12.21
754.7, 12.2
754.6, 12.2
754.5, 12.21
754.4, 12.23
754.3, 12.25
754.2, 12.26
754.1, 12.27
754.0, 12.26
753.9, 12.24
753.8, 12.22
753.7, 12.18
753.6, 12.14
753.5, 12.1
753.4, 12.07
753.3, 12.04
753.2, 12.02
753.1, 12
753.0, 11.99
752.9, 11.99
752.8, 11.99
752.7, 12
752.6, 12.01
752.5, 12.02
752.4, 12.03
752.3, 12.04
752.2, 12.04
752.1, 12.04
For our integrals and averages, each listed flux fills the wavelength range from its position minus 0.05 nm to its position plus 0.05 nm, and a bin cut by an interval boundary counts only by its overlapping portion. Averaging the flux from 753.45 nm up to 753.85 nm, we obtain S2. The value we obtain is 12.2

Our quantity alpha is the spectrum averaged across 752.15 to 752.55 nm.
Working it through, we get 12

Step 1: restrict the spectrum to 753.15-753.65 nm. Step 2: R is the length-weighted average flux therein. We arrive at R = 12.1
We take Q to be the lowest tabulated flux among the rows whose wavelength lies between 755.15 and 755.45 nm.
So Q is 12.37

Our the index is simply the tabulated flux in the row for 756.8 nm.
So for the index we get 12.31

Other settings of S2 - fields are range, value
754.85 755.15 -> 12.3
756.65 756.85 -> 12.3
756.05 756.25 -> 12.4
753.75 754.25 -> 12.3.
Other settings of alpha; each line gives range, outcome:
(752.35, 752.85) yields 12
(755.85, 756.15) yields 12.4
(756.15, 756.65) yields 12.4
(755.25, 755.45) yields 12.4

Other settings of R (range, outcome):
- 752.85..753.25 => 12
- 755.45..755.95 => 12.5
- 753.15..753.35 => 12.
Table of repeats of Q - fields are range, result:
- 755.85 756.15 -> 12.41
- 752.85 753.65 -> 11.99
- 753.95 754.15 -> 12.26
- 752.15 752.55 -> 12.02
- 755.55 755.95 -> 12.45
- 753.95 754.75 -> 12.2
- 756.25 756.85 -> 12.31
